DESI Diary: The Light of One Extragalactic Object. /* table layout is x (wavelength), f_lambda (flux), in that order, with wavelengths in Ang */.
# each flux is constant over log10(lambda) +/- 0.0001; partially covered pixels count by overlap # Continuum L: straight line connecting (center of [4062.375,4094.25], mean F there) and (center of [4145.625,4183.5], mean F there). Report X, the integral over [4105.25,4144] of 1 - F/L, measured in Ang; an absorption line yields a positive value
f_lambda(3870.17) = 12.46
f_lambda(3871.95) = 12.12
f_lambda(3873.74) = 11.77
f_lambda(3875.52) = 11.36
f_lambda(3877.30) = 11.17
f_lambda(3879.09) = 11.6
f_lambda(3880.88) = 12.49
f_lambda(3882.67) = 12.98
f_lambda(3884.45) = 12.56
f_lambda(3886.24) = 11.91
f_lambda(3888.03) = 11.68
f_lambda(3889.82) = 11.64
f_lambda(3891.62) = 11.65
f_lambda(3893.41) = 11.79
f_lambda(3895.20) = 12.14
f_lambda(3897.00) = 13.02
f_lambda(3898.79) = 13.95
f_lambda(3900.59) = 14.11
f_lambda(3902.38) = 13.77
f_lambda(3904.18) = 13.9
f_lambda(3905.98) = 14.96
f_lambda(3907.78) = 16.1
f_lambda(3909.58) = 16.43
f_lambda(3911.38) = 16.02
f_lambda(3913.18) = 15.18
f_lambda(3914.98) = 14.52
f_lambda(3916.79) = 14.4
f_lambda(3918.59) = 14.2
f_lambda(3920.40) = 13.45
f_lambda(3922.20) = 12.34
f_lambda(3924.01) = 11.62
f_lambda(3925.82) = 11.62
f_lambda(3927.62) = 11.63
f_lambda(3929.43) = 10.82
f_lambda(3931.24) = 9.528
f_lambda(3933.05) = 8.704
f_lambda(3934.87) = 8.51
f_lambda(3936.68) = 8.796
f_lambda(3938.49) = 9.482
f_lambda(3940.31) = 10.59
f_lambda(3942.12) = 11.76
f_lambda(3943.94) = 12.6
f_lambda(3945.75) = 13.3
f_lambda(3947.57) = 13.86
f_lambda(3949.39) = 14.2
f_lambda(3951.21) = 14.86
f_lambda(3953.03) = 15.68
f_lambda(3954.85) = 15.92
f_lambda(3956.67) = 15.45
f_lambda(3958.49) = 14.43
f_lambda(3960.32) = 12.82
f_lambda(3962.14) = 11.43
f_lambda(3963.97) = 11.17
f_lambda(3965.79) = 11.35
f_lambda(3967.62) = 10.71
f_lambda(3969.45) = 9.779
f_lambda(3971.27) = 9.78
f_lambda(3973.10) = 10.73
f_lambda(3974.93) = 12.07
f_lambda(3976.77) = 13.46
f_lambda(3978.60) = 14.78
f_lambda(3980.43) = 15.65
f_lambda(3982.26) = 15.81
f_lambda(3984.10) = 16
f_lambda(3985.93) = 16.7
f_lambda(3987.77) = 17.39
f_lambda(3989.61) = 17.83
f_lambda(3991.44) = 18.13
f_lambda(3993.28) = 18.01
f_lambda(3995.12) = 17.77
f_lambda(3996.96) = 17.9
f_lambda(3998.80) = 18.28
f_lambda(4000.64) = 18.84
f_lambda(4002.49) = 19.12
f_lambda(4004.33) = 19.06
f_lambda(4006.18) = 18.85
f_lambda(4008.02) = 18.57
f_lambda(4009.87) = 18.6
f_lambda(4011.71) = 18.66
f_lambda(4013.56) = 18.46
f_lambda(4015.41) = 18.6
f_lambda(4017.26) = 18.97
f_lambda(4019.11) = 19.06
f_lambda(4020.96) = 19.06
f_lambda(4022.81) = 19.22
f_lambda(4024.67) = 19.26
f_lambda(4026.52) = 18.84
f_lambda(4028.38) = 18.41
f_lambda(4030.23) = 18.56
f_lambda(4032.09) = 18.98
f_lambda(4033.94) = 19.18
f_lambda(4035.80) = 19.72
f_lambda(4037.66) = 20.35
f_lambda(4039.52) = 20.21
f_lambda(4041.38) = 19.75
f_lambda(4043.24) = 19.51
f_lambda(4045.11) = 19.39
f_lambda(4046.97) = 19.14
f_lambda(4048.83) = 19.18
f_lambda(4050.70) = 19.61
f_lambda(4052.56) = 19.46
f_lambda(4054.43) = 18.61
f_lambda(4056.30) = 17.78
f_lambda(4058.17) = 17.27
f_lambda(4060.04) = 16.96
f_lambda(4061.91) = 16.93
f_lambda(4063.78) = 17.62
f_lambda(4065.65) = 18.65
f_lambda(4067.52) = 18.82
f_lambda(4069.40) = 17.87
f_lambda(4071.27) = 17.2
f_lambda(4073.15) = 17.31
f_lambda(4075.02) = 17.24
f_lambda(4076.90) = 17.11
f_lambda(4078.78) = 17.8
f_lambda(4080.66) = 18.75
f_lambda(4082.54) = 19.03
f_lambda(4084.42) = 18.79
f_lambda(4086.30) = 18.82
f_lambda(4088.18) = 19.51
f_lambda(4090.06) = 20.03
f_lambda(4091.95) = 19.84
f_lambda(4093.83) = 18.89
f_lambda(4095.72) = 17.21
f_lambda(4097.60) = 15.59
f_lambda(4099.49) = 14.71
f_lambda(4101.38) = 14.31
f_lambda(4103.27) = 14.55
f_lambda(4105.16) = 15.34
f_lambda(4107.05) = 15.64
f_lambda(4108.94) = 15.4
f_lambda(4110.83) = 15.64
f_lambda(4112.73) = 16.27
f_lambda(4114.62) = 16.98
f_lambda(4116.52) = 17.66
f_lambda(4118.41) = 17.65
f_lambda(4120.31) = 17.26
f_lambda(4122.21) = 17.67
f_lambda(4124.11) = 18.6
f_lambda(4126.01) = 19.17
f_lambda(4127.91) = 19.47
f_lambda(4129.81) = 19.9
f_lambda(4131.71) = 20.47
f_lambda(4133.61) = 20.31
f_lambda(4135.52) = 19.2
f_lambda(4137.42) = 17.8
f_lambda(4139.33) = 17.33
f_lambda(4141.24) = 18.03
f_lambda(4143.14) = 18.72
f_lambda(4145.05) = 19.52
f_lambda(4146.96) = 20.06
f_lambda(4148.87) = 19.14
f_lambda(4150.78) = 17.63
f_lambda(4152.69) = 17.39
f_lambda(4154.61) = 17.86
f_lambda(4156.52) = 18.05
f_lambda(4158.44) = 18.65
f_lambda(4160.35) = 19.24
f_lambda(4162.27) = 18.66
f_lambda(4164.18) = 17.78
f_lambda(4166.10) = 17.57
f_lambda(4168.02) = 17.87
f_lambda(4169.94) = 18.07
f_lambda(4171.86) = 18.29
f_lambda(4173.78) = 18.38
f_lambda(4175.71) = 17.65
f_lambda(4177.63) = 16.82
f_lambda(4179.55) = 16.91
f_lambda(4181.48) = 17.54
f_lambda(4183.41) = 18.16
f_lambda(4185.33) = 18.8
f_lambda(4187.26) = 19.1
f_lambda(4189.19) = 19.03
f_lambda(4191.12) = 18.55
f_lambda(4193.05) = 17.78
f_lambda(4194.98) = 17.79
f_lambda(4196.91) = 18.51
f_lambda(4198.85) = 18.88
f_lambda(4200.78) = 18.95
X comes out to 0.7 Ang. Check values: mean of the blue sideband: 18.4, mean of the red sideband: 18.1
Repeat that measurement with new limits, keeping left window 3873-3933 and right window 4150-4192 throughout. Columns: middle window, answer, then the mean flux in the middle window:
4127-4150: -2.23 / 19.2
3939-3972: 2.71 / 12.7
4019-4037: -4.41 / 19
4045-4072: -4.05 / 18.3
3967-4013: -4.92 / 16.2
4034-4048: -3.72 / 19.7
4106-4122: 0.36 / 16.6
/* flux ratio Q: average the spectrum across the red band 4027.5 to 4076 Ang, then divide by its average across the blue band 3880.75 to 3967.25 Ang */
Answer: 1.5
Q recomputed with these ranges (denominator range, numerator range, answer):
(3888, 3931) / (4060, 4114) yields 1.30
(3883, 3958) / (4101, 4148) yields 1.38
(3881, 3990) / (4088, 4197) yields 1.37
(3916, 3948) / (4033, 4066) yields 1.64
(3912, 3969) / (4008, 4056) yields 1.54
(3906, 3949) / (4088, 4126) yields 1.36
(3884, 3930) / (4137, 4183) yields 1.36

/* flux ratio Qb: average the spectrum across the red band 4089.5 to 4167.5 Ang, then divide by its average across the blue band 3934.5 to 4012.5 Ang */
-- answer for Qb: 1.21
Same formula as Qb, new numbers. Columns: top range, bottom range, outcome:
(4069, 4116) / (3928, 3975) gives 1.45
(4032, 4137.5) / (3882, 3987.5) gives 1.40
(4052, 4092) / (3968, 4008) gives 1.14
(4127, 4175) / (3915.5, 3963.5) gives 1.50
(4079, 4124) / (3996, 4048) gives 0.91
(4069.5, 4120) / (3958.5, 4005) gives 1.15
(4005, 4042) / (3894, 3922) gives 1.33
